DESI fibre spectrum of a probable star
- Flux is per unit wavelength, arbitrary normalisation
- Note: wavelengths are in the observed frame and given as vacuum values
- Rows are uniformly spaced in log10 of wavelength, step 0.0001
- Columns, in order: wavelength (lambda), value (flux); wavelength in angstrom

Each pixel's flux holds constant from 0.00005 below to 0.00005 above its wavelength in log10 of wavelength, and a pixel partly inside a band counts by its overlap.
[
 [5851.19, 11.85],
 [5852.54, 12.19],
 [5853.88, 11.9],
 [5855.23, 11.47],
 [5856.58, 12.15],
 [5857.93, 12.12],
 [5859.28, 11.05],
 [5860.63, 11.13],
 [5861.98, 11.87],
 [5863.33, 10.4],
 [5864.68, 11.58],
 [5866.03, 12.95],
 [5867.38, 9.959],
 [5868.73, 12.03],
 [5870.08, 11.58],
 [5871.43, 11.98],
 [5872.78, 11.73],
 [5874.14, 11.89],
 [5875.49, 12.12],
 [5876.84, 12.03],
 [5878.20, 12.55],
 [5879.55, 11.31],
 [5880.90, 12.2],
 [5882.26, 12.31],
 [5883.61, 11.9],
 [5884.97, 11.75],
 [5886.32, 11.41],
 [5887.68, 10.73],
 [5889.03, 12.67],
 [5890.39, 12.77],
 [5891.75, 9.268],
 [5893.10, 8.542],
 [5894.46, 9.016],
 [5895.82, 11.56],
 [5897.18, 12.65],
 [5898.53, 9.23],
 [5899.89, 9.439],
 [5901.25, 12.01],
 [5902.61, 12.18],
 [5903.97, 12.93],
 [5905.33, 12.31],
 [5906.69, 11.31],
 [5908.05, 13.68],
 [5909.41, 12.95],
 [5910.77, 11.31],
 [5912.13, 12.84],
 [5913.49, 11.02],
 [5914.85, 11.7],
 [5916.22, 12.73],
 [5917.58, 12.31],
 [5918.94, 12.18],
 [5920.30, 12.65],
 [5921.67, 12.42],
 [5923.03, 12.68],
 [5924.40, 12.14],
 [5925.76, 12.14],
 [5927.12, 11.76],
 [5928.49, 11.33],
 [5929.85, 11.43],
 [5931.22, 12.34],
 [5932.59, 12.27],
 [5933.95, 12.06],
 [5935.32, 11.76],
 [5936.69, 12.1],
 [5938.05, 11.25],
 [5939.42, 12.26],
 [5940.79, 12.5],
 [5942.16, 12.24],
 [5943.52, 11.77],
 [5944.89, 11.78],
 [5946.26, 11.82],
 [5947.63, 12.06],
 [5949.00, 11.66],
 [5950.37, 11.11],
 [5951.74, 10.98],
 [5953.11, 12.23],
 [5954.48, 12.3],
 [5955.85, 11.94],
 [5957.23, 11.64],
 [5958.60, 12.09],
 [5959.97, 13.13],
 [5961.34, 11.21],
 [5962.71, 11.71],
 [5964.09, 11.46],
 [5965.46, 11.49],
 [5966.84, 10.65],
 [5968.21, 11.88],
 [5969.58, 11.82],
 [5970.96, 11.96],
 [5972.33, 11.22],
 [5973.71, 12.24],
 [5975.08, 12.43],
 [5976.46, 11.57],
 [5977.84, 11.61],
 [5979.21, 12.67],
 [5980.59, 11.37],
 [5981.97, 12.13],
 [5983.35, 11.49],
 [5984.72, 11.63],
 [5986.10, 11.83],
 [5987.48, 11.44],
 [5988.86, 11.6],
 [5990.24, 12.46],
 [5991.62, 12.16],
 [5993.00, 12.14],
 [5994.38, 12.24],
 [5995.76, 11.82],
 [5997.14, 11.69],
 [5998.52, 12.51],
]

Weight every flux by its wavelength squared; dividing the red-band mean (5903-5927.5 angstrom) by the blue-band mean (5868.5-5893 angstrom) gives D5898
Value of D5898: 1.06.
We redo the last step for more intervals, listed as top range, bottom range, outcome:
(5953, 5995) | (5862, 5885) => 1.04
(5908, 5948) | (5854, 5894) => 1.07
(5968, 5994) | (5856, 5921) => 1.05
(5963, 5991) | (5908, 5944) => 0.99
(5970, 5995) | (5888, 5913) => 1.07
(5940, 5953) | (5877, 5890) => 1.01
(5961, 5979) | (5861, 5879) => 1.03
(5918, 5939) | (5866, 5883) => 1.03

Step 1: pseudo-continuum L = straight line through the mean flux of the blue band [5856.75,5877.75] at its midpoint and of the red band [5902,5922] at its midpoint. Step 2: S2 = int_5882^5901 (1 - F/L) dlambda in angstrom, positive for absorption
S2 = 1.7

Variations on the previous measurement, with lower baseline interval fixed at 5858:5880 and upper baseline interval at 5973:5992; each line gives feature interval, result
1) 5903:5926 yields -1.1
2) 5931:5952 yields -0.1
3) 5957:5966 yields 0.0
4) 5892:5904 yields 1.1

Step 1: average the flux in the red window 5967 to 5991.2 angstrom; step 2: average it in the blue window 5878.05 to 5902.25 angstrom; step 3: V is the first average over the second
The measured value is 1.1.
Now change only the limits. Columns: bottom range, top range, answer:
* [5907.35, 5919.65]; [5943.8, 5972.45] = 0.95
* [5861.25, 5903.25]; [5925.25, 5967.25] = 1.04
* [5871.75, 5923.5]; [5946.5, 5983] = 1.00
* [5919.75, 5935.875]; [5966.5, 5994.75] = 0.98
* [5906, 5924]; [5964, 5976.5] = 0.95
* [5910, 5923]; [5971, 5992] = 0.97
